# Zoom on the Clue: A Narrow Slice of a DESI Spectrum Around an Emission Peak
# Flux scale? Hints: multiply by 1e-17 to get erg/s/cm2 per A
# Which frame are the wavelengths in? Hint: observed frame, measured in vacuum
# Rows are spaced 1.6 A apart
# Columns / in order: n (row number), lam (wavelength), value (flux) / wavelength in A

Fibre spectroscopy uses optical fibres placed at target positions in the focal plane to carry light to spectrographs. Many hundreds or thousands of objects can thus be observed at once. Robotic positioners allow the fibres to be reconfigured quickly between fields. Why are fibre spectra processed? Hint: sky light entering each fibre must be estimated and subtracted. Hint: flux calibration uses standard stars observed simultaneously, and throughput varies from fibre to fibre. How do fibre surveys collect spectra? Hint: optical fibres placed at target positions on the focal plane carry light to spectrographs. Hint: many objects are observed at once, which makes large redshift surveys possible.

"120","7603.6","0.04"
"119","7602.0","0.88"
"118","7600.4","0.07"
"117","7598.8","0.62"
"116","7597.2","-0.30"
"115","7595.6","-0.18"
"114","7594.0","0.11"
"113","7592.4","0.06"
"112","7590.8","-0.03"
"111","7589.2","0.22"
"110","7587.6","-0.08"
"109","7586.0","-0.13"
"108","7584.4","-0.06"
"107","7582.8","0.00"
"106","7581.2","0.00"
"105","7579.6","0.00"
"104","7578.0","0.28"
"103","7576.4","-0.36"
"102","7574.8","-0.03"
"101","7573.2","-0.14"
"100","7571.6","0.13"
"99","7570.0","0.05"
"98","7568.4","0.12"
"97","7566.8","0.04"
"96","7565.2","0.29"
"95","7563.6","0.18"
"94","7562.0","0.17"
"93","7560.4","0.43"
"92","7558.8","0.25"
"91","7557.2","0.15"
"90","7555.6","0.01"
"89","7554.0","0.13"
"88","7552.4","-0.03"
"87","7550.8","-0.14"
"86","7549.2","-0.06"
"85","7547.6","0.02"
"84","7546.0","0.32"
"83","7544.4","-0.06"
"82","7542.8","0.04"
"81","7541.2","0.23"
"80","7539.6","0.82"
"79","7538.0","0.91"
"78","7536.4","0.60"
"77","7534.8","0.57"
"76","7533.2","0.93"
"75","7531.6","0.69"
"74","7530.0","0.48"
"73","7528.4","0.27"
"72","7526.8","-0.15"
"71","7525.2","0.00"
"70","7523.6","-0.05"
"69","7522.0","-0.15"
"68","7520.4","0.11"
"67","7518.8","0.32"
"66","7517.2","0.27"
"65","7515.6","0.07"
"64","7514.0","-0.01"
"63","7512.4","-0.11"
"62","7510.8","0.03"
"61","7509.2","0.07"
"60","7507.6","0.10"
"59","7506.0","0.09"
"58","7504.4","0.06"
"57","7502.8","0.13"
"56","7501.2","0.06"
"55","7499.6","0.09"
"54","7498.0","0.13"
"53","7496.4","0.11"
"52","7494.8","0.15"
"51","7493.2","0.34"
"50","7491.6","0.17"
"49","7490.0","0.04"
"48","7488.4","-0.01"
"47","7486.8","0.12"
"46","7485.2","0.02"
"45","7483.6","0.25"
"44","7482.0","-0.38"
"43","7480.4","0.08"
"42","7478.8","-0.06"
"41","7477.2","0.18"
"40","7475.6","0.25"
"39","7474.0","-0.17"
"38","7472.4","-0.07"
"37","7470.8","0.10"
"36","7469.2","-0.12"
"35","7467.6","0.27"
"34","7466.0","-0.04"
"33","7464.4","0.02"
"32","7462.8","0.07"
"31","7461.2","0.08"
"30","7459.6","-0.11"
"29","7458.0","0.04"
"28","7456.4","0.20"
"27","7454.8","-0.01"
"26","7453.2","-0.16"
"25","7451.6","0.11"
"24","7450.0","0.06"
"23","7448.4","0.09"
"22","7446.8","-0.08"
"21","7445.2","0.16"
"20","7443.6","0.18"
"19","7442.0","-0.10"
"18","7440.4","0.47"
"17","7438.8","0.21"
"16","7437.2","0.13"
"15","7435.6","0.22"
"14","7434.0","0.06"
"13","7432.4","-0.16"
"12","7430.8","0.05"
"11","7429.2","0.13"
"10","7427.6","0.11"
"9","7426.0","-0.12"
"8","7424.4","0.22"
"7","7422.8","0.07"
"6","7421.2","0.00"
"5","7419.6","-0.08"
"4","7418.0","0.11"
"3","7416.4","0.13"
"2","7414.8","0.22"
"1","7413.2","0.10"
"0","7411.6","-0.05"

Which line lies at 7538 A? [O II] 3727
